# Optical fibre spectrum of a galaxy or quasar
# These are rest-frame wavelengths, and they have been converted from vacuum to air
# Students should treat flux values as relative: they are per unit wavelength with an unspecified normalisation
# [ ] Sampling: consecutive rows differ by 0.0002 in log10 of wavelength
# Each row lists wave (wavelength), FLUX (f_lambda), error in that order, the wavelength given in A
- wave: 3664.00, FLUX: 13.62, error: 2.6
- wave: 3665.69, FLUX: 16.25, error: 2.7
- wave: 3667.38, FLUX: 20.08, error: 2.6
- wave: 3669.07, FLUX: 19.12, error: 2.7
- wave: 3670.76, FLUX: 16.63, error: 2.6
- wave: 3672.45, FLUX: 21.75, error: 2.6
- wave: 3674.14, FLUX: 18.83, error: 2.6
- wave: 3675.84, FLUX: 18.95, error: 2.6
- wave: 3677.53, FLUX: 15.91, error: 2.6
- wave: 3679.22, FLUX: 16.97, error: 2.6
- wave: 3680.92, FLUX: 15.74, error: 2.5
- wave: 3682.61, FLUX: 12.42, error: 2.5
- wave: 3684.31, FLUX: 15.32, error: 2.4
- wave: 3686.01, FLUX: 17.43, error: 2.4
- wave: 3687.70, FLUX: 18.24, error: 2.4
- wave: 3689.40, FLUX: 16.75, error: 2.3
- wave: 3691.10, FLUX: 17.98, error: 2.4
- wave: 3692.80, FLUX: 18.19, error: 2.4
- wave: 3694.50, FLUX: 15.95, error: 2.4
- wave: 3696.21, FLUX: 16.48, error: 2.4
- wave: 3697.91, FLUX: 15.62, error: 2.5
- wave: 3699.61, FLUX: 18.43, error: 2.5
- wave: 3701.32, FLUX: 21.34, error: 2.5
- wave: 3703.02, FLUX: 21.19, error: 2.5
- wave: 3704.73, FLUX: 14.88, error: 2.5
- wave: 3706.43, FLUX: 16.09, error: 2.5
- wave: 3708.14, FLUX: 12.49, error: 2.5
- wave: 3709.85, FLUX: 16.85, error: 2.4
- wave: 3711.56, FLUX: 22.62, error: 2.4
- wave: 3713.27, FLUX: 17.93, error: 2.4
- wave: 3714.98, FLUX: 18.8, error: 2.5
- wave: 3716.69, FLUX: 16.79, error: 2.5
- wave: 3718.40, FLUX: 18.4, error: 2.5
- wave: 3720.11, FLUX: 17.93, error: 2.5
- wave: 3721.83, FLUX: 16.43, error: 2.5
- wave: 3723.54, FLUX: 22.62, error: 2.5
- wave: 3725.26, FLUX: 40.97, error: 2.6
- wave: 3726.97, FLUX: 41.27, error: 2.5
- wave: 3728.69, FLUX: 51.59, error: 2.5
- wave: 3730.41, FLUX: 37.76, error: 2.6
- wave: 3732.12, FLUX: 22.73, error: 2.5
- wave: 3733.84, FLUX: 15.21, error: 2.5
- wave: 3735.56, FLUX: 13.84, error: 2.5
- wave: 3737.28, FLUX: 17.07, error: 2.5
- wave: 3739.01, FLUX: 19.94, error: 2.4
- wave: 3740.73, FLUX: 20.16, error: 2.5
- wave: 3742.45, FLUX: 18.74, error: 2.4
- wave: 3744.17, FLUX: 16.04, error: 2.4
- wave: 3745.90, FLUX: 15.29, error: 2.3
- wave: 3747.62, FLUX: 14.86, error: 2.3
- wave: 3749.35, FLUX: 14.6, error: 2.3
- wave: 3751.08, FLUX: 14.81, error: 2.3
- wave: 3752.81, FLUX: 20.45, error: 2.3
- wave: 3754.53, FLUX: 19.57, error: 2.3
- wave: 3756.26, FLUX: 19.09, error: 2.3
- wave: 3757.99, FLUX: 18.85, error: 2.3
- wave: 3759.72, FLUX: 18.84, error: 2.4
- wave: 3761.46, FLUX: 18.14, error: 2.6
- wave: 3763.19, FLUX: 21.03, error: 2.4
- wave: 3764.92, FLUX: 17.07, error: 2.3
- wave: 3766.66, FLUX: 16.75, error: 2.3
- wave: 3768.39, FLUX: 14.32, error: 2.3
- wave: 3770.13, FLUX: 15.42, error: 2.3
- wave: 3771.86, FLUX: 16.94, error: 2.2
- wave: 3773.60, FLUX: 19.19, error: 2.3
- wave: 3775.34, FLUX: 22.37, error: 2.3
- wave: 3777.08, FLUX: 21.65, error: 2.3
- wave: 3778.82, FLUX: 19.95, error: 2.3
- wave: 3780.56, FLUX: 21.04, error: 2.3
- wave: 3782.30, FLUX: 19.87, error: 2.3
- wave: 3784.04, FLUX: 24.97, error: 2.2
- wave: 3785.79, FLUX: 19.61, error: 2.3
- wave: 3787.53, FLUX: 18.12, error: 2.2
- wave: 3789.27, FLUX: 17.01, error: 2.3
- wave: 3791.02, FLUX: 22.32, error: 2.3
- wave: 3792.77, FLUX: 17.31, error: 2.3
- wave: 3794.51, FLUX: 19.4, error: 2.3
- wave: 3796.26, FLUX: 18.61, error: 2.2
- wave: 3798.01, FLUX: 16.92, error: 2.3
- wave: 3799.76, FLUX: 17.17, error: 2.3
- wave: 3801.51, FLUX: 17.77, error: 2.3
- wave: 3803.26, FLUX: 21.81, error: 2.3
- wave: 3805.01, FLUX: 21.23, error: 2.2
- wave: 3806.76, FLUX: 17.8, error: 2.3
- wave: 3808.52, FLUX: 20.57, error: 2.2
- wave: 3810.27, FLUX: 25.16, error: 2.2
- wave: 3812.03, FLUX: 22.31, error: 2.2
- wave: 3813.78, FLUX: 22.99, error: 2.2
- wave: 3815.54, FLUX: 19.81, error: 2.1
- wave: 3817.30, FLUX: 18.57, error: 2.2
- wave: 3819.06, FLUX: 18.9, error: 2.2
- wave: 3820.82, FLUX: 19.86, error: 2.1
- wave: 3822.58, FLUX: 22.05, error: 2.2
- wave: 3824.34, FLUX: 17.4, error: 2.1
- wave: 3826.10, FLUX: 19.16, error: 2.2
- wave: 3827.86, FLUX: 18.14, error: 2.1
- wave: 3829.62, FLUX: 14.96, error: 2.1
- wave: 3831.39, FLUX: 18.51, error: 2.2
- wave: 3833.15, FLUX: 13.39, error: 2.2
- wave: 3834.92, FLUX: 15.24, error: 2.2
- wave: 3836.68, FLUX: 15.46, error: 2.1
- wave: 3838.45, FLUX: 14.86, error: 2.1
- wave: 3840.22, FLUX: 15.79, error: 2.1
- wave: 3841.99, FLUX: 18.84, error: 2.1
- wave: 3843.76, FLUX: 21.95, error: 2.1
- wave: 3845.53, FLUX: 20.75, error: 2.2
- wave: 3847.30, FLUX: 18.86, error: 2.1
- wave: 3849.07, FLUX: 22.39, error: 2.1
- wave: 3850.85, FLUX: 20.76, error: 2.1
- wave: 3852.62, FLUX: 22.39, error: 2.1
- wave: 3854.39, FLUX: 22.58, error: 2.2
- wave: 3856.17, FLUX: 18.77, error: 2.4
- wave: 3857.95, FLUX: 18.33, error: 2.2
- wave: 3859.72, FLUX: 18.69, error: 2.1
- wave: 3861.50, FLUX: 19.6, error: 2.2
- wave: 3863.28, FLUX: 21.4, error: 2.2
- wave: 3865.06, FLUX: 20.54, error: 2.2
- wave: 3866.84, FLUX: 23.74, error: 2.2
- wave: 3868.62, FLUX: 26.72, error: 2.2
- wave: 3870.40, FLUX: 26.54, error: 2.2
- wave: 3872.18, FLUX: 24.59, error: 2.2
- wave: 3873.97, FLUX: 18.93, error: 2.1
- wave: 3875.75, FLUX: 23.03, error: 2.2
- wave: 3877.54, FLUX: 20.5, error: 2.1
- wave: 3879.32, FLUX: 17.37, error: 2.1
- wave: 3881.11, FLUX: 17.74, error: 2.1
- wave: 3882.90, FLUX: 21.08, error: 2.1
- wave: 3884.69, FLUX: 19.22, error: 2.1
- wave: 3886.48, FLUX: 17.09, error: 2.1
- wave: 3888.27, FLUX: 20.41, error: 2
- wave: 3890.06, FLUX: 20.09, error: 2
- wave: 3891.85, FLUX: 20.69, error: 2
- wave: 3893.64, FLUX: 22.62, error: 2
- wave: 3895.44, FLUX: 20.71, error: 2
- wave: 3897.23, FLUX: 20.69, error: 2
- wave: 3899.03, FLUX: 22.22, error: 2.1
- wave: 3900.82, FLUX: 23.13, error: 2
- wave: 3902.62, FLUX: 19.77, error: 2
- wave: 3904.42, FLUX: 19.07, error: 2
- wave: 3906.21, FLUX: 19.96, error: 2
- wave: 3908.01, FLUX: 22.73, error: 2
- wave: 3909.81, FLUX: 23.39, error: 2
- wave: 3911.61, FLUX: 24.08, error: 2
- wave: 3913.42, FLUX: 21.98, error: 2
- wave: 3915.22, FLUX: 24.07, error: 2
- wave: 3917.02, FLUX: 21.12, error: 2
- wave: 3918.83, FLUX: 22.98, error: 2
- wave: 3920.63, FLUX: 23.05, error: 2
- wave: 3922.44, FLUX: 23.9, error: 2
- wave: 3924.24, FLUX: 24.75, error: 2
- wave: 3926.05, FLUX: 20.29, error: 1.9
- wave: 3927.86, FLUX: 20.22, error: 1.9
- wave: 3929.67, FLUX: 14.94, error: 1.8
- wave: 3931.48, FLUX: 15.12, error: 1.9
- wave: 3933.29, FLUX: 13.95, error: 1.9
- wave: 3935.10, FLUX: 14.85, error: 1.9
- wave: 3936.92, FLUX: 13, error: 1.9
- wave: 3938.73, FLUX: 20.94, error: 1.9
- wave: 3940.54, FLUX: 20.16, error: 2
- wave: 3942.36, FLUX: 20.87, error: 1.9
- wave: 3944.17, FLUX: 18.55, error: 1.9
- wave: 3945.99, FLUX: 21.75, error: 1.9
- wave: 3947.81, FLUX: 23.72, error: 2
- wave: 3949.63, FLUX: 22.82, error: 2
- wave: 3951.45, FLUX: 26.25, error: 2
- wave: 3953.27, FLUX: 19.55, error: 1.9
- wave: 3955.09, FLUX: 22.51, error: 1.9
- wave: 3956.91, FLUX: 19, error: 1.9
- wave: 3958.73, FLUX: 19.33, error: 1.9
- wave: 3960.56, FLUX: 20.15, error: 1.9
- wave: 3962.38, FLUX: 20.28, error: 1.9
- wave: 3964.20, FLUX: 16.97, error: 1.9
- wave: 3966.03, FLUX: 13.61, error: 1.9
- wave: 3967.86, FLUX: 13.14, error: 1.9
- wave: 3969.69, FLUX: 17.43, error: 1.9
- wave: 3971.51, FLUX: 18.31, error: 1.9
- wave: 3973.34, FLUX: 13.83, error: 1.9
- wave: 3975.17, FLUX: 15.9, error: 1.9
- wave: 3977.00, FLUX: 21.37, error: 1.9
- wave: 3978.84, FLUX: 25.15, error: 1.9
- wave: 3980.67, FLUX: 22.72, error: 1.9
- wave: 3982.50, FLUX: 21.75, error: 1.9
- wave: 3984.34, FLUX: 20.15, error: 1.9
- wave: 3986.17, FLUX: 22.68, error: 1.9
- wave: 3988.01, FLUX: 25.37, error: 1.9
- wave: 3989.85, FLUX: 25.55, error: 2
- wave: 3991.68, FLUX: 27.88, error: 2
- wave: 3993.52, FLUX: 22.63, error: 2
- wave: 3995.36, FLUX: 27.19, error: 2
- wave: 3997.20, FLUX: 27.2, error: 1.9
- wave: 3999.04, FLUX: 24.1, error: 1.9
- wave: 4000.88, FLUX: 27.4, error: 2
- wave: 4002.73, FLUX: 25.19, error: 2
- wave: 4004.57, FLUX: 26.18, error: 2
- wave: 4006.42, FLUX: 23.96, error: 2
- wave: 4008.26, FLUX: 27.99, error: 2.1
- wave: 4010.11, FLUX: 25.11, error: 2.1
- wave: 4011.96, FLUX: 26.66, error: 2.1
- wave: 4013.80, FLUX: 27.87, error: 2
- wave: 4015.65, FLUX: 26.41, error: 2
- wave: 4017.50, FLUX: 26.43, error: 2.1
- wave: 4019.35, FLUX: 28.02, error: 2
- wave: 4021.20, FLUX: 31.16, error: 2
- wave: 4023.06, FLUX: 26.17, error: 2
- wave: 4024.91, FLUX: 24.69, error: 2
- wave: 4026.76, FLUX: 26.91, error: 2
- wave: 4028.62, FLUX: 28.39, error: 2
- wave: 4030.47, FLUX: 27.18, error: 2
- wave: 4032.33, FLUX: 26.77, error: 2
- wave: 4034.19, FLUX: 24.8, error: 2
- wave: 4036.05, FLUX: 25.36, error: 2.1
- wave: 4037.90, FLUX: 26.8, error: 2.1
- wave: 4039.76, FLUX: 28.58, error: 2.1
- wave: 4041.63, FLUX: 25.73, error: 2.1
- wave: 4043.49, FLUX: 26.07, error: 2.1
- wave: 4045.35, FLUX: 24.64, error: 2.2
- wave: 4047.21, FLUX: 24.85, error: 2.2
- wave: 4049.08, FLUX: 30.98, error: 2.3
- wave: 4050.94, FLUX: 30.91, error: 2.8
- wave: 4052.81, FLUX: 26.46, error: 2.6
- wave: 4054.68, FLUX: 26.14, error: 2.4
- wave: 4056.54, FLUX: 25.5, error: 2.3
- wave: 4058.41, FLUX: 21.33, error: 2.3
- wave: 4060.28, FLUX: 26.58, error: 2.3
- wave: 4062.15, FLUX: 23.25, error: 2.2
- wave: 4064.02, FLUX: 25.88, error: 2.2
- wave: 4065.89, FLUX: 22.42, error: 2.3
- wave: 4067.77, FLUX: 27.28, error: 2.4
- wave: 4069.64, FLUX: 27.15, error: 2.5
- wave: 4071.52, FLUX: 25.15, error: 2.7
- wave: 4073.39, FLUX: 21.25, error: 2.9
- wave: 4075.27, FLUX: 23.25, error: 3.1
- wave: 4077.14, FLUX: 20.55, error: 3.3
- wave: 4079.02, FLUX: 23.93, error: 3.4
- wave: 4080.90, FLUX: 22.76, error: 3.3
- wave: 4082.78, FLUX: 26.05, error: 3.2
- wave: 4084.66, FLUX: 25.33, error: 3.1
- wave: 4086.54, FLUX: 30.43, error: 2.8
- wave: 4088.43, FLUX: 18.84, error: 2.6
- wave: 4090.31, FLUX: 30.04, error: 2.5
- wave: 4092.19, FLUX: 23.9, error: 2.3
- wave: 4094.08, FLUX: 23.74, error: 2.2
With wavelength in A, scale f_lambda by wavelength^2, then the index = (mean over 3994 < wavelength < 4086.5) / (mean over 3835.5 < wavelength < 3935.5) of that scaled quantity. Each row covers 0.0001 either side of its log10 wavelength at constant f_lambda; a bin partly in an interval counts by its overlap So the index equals 1.36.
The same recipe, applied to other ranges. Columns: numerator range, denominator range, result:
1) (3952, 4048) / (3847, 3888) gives 1.22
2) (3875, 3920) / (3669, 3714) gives 1.35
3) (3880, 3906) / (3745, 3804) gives 1.16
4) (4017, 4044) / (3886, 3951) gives 1.38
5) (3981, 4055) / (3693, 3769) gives 1.52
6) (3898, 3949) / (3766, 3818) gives 1.12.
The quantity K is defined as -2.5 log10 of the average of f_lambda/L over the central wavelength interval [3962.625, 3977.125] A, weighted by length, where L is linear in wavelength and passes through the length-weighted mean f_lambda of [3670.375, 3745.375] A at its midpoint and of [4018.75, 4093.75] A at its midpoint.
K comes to 0.44 mag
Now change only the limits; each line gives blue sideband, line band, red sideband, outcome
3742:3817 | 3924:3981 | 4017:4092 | 0.220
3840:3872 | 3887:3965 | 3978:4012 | 0.123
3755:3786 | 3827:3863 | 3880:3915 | 0.092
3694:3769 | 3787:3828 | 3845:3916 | 0.053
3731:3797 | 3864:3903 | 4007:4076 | 0.028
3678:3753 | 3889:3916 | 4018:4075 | 0.081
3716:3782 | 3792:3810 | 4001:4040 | 0.148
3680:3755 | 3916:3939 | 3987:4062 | 0.258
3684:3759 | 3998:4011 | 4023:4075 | -0.025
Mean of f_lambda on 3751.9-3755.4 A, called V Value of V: 20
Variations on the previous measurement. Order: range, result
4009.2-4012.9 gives 25.9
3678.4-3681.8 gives 16.3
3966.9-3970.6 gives 15.3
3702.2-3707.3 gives 17.3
